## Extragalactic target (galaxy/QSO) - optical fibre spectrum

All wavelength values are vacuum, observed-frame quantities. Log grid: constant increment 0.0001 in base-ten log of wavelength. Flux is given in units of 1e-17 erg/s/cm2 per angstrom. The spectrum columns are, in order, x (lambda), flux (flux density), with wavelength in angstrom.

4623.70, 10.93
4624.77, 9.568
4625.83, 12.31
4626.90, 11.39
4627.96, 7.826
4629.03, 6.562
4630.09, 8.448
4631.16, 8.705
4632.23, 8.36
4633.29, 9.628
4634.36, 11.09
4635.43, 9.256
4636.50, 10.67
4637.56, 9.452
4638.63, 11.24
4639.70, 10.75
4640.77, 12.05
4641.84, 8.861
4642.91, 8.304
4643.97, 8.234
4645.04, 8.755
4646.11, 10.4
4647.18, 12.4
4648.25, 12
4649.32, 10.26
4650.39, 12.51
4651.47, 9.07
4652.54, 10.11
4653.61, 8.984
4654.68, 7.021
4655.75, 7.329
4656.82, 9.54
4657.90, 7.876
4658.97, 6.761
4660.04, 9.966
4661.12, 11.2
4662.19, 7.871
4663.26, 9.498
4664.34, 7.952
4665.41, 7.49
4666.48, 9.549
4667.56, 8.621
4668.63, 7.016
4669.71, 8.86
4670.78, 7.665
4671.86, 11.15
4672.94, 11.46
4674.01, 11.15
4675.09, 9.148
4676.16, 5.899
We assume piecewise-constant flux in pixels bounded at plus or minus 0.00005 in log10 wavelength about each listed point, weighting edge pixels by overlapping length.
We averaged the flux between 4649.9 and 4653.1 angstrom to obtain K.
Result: 10.5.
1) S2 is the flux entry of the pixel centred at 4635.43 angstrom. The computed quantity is 9.256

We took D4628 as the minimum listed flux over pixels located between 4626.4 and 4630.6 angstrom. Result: 6.562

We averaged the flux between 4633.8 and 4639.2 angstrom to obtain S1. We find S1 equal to 10.3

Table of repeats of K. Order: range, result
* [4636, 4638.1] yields 10.1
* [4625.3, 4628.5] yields 10.5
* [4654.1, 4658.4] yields 7.95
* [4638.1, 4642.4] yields 10.7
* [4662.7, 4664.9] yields 8.71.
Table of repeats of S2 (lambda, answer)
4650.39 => 12.51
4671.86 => 11.15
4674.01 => 11.15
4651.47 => 9.07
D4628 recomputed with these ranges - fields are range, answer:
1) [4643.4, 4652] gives 8.234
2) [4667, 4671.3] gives 7.016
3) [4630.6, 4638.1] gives 8.36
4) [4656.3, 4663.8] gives 6.761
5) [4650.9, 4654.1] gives 8.984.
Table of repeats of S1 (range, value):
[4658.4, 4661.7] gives 9.28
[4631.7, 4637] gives 9.79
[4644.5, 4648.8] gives 10.9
